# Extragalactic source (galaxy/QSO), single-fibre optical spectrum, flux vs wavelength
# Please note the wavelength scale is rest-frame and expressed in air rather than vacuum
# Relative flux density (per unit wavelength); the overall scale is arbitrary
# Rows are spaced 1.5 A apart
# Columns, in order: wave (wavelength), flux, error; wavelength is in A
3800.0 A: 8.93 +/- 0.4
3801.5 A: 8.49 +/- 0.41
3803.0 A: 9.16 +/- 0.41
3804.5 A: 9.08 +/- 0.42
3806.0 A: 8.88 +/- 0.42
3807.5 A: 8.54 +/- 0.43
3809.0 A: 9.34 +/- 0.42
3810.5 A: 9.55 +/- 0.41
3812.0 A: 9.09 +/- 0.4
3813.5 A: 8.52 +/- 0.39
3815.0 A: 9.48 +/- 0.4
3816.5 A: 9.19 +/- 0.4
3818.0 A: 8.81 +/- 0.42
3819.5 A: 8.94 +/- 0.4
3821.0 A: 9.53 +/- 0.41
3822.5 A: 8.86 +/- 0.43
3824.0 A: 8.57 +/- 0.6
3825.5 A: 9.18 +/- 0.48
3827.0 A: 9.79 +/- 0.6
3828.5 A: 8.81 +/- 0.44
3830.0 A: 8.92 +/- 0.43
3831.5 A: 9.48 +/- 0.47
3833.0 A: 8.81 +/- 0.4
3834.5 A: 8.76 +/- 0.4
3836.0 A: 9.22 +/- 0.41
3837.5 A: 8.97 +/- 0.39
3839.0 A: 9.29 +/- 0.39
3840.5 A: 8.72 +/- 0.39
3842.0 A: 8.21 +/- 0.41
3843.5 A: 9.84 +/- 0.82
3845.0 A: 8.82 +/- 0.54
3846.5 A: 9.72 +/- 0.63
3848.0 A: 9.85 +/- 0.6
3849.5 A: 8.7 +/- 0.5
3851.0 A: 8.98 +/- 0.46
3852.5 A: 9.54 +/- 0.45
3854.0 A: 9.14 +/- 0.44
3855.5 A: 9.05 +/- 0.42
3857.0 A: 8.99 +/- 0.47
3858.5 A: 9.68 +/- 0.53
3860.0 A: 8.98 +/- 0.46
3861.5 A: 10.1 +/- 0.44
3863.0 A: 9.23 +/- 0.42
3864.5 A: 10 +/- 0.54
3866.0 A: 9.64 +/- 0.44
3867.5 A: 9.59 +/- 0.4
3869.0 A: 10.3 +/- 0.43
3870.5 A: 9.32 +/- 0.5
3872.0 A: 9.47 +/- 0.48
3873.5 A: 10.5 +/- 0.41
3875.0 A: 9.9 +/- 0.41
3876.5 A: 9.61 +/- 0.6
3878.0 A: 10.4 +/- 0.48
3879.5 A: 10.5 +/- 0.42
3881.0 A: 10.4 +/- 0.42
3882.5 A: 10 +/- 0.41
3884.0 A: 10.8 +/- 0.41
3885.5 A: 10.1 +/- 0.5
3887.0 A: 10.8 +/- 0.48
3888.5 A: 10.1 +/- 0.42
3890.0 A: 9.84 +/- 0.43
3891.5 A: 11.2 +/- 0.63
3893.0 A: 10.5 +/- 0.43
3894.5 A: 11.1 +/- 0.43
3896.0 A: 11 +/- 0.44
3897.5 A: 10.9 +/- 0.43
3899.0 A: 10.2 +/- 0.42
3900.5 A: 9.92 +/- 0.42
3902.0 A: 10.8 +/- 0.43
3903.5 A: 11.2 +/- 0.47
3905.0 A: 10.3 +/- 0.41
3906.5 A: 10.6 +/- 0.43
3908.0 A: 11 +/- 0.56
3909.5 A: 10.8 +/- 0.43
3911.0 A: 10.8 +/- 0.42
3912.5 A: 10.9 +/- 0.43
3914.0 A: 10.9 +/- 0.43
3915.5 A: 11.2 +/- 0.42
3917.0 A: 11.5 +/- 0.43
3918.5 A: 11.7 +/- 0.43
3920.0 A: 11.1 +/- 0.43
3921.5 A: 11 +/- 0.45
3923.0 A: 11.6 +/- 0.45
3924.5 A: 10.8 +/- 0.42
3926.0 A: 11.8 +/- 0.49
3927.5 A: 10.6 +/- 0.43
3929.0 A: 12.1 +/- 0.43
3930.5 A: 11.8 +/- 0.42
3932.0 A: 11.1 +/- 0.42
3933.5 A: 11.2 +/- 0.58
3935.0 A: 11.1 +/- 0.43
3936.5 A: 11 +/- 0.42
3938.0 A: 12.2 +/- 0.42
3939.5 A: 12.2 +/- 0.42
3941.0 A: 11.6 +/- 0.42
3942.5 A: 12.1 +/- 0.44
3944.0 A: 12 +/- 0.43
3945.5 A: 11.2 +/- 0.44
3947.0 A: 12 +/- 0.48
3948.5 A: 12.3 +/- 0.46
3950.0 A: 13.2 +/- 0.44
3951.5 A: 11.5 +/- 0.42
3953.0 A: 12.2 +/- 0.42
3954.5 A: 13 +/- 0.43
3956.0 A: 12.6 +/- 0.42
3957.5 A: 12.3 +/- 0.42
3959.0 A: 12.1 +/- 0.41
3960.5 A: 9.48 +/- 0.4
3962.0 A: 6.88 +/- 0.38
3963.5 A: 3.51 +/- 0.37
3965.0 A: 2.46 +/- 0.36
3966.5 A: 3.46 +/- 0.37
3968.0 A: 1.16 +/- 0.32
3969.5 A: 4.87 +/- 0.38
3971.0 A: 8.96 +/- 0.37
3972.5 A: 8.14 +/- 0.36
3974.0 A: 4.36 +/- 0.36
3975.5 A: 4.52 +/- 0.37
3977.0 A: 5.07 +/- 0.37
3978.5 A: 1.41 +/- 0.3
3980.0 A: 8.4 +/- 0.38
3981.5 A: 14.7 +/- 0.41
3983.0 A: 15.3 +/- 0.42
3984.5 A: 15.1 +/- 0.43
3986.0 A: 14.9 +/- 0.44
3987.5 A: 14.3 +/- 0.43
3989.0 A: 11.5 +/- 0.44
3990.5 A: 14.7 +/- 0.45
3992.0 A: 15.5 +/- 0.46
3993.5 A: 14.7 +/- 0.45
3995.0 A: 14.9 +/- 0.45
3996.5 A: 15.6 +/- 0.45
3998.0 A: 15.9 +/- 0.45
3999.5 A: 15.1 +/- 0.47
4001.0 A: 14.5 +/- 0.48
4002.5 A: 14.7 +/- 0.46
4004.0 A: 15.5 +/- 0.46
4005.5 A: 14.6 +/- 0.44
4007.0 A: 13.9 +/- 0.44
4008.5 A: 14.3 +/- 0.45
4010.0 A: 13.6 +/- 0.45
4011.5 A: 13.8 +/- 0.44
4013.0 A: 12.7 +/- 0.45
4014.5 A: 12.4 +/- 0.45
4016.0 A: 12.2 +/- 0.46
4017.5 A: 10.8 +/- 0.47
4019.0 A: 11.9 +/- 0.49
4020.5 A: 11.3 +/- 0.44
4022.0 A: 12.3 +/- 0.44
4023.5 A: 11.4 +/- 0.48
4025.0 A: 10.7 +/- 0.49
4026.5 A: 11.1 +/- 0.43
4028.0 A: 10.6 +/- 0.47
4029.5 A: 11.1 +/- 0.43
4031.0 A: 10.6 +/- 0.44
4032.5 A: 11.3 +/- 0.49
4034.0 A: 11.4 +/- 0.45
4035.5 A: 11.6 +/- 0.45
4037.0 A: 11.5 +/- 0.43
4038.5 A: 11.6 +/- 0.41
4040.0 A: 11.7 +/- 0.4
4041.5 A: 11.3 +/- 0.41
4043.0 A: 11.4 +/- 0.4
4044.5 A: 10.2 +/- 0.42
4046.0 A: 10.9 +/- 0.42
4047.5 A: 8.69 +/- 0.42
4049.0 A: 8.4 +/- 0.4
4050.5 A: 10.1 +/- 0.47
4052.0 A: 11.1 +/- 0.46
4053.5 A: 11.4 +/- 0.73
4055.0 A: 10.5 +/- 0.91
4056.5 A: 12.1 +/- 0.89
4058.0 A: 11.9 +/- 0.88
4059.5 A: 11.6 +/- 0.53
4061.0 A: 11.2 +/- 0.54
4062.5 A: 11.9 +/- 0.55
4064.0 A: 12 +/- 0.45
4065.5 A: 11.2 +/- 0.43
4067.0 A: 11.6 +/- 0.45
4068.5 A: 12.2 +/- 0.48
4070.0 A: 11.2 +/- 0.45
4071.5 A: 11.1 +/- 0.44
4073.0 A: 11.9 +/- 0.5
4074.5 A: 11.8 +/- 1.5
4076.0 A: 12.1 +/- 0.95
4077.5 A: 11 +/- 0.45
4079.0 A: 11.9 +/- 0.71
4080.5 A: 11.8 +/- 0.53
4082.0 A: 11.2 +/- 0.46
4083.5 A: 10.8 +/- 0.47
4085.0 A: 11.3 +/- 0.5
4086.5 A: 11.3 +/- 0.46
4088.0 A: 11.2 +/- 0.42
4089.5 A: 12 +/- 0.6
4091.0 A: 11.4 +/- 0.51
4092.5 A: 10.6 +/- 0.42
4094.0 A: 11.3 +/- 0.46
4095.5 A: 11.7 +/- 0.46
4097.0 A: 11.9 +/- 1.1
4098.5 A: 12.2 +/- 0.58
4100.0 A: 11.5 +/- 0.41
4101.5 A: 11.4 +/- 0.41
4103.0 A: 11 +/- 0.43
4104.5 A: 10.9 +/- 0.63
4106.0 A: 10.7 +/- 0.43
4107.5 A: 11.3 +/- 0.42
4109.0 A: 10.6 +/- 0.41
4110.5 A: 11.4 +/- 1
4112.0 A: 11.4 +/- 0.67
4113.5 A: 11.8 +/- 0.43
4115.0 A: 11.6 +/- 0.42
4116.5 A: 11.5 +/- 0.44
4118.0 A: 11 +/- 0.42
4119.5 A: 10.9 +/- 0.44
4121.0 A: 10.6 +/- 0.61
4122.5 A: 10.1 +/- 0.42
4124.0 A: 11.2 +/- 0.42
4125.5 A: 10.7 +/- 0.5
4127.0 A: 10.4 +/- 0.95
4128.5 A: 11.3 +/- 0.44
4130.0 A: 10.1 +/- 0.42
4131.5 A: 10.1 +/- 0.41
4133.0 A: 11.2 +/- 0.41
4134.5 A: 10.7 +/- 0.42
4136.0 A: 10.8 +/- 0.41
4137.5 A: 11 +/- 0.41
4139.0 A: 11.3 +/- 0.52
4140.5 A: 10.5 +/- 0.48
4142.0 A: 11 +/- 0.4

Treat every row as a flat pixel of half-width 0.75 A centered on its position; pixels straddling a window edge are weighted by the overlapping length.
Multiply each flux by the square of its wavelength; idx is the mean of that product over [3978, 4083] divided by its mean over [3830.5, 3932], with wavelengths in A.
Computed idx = 1.3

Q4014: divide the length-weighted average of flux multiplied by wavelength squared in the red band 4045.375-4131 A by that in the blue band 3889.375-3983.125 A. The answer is 1.20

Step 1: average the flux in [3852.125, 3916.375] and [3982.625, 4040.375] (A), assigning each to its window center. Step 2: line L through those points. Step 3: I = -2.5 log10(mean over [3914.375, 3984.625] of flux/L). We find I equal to 0.17 mag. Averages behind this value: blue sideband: 10.2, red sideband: 13.1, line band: 9.96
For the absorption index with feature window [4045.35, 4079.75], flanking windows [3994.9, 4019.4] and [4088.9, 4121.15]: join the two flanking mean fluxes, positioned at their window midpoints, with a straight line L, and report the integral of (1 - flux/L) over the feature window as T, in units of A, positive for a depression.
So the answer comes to 3.4 A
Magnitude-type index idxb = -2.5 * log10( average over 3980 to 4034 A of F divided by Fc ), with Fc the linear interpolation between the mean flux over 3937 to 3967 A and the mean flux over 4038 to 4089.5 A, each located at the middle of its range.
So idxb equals -0.22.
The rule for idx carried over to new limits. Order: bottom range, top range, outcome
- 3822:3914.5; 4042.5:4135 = 1.27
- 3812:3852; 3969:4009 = 1.44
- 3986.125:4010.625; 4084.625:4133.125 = 0.81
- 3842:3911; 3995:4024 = 1.45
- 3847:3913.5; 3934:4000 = 1.10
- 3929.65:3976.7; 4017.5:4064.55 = 1.22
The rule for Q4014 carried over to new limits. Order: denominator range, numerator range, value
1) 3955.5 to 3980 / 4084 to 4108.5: 1.91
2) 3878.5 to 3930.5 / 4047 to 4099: 1.14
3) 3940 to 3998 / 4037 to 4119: 1.14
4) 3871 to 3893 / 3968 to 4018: 1.24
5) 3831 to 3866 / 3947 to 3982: 0.94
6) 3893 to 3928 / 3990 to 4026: 1.31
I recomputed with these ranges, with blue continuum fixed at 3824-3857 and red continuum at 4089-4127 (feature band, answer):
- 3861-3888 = -0.073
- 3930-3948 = -0.176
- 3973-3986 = 0.142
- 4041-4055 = 0.037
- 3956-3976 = 0.463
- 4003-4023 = -0.238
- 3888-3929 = -0.131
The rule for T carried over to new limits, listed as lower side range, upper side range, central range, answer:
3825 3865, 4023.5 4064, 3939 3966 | -1.2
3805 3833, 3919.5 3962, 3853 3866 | 0.7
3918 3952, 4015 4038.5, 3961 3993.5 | 7.9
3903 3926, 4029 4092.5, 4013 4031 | -0.4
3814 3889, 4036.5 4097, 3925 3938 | -1.6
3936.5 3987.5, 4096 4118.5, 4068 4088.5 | -0.9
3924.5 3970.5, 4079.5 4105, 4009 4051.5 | -1.8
